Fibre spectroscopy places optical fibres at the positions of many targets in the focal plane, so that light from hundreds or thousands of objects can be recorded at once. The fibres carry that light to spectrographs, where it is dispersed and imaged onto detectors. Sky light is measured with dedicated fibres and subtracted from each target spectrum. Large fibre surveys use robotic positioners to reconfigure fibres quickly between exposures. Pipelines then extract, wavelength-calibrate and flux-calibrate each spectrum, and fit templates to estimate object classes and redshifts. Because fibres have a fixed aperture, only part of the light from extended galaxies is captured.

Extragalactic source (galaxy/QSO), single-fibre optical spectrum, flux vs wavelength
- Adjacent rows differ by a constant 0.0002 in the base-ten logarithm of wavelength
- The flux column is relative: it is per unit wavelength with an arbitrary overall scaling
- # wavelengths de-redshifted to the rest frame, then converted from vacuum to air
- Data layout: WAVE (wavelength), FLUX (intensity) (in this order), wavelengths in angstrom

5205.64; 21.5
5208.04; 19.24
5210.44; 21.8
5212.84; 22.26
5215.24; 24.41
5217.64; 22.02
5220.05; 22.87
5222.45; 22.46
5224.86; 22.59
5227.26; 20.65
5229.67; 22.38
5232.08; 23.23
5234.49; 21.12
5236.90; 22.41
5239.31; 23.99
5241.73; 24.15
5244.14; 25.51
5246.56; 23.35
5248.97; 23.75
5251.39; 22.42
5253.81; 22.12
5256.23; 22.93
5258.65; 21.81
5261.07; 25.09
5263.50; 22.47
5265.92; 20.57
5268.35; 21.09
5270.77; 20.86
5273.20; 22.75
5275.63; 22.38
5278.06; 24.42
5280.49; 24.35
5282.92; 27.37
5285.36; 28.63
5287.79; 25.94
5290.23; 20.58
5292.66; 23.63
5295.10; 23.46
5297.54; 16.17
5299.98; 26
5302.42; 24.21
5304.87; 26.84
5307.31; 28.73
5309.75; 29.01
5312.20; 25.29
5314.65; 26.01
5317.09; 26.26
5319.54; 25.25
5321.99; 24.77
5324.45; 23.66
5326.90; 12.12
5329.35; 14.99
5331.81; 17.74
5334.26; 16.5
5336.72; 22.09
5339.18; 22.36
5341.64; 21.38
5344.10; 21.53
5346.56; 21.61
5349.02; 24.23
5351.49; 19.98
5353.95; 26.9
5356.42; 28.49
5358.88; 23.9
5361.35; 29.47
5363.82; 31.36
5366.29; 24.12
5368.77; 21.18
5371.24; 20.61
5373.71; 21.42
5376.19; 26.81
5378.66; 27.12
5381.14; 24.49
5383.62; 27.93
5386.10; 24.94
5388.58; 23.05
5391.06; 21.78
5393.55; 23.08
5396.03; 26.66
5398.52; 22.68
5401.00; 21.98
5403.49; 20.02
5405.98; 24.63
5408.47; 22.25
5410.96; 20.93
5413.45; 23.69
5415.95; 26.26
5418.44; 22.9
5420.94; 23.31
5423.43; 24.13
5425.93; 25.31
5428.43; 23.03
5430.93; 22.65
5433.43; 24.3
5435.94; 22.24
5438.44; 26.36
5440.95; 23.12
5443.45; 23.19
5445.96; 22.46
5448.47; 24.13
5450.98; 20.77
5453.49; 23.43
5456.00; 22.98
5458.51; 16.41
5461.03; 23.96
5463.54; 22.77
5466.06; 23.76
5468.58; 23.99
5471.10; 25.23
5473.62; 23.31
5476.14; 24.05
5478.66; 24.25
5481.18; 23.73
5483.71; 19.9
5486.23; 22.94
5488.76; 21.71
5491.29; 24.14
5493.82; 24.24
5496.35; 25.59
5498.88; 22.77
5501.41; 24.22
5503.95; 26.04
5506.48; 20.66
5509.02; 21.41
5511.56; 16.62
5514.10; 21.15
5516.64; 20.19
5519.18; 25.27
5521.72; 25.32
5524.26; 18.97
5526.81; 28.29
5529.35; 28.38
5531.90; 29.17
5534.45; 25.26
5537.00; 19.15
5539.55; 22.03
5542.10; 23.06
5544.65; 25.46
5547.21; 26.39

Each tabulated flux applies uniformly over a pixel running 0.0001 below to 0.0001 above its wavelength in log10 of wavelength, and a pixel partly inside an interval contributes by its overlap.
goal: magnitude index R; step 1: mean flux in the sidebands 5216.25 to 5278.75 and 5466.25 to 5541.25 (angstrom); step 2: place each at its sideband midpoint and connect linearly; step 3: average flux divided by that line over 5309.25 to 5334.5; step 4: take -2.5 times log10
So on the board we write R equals 0.04 mag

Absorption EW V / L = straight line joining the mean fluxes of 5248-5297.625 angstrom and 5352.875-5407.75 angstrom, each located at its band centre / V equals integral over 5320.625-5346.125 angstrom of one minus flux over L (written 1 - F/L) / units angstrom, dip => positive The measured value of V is 4.4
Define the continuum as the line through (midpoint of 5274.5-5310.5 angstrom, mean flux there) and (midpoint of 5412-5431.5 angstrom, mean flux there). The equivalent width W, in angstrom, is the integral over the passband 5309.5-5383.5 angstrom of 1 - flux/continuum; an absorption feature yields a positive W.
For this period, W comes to 3.15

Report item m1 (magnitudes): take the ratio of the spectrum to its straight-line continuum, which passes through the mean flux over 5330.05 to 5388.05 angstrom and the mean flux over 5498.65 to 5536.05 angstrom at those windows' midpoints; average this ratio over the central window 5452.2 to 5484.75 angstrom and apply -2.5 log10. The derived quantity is 0.03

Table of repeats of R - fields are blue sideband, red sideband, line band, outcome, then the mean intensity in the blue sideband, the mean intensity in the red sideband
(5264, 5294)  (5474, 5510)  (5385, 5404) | 0.01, 23.5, 23.3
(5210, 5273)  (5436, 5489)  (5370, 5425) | -0.04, 22.6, 23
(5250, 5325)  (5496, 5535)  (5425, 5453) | 0.02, 24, 23.6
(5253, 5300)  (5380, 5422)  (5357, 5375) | -0.06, 23.1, 23.6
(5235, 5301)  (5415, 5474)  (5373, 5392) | -0.07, 23.2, 23.3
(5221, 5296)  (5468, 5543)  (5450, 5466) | 0.07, 23.2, 23.4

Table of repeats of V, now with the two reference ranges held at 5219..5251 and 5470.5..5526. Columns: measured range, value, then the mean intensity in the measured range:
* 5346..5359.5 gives -0.8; 24.3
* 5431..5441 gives -0.5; 23.9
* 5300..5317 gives -2.7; 26.6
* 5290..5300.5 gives 0.5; 21.8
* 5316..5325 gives -0.8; 25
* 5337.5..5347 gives 0.5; 21.7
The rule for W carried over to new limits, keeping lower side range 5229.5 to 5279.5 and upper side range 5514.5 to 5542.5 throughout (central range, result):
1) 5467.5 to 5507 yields 0.4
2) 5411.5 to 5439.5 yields -0.4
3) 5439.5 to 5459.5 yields 1.3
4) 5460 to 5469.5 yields 0.1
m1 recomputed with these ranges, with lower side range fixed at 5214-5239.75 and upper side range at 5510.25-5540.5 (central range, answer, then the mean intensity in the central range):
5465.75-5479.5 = -0.04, 24.1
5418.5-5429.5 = -0.04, 23.8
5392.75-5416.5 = -0.01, 23.1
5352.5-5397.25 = -0.10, 25.2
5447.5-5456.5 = 0.02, 22.8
